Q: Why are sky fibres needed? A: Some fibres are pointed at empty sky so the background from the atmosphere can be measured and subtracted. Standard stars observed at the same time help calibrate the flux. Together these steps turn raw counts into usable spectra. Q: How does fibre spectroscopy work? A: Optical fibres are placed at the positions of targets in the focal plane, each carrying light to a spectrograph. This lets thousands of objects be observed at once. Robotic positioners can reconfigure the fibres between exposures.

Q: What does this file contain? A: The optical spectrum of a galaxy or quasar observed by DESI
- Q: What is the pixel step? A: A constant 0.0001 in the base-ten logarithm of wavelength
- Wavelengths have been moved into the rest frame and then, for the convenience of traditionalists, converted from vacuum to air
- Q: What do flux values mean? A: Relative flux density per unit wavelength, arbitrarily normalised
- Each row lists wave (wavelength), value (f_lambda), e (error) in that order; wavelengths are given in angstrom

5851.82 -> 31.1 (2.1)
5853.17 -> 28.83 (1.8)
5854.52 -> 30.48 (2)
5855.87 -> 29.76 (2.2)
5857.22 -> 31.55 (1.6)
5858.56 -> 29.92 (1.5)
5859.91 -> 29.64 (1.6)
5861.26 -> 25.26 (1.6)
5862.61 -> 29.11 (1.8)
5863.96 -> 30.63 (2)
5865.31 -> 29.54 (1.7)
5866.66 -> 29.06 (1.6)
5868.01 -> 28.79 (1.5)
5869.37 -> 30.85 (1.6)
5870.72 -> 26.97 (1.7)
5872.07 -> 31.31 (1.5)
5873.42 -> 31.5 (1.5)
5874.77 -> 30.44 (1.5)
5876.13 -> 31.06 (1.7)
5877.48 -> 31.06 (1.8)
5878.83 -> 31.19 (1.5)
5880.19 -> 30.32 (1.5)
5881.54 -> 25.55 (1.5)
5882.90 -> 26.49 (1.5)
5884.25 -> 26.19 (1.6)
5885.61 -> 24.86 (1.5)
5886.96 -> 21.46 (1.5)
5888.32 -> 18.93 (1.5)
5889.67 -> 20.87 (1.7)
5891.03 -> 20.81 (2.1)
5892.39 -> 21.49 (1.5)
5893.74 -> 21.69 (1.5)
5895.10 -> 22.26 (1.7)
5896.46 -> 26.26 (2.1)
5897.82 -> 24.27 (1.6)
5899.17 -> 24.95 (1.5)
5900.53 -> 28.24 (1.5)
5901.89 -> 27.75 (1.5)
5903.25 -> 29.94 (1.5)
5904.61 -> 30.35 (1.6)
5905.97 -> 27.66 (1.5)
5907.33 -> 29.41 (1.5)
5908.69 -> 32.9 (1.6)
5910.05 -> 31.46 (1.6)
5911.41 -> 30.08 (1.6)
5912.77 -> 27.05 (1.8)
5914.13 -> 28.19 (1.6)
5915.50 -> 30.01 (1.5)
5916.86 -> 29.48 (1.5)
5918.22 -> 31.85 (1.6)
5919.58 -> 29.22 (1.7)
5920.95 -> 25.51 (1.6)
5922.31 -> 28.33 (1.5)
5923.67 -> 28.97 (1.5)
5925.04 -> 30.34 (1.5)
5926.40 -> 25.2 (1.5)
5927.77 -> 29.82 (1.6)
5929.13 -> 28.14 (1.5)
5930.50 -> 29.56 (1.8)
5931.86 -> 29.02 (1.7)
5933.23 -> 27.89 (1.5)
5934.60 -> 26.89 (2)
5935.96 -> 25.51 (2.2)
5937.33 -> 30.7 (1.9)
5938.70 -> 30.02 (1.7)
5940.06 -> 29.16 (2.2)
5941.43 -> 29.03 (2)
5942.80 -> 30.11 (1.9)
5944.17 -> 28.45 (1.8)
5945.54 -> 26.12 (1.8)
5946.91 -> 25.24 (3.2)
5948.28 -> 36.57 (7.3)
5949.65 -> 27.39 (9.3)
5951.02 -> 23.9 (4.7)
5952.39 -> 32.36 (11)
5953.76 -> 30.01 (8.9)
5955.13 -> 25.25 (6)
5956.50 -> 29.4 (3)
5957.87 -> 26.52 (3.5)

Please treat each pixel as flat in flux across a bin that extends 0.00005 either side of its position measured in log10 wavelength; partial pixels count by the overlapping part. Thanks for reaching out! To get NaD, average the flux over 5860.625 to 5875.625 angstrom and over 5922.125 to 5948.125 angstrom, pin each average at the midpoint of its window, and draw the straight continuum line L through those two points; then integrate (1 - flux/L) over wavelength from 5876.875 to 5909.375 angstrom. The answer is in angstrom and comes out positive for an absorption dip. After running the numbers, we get 3.4 angstrom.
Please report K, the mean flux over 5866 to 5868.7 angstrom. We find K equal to 28.8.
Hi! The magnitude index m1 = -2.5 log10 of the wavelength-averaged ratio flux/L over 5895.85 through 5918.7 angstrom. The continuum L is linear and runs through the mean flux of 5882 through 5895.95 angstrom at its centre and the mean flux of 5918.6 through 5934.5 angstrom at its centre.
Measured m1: -0.136 mag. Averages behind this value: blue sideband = 22.6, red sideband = 28.4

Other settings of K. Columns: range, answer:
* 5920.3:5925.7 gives 28.3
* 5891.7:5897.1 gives 22.9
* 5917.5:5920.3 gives 30.4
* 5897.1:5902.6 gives 26.3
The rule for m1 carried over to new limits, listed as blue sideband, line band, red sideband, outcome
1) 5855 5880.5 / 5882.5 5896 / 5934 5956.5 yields 0.30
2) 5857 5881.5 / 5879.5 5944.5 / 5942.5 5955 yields 0.07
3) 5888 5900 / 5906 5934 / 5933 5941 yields -0.12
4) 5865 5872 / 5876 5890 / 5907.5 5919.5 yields 0.13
